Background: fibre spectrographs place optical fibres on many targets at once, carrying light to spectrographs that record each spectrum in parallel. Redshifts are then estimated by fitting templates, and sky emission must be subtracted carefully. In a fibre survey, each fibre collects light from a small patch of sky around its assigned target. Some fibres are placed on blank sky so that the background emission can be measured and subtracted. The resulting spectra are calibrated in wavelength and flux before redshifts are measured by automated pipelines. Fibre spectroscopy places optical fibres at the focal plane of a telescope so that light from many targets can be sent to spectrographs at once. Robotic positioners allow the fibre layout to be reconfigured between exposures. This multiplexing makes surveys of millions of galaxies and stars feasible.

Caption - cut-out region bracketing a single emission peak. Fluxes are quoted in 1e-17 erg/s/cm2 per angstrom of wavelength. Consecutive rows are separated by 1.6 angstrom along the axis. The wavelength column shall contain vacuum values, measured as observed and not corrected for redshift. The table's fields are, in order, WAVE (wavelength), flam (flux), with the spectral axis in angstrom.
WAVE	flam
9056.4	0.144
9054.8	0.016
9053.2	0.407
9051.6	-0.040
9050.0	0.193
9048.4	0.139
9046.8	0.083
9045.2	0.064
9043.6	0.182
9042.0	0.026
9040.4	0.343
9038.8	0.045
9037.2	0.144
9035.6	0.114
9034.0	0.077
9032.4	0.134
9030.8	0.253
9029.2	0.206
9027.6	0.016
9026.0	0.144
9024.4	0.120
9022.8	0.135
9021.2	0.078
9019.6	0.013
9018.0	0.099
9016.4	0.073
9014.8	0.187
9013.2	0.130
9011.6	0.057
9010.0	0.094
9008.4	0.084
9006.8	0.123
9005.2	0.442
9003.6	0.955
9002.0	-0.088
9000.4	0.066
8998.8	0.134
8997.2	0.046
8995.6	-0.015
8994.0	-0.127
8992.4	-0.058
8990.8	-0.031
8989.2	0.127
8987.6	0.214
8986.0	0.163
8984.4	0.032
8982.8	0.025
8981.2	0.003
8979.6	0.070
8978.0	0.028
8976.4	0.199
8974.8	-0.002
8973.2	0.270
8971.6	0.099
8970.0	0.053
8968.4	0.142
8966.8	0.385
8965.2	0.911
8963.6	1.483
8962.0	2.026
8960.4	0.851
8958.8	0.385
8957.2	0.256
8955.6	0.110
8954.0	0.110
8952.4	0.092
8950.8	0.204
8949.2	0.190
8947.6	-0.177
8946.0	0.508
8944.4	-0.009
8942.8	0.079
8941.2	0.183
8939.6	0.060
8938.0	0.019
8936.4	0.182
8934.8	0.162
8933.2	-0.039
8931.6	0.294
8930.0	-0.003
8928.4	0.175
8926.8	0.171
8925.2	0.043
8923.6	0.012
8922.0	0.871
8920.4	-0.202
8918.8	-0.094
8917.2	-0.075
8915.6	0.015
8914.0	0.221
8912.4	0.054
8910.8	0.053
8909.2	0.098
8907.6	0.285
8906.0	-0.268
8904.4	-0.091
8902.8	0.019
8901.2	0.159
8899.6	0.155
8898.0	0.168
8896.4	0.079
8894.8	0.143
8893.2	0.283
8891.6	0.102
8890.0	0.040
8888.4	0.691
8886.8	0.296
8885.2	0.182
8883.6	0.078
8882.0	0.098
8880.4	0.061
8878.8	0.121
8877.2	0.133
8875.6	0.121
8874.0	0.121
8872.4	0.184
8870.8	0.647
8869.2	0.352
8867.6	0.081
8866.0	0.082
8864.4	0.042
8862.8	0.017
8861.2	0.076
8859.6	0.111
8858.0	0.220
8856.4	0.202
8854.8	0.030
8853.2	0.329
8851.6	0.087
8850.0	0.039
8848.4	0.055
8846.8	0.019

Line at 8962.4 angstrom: H-beta 4861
